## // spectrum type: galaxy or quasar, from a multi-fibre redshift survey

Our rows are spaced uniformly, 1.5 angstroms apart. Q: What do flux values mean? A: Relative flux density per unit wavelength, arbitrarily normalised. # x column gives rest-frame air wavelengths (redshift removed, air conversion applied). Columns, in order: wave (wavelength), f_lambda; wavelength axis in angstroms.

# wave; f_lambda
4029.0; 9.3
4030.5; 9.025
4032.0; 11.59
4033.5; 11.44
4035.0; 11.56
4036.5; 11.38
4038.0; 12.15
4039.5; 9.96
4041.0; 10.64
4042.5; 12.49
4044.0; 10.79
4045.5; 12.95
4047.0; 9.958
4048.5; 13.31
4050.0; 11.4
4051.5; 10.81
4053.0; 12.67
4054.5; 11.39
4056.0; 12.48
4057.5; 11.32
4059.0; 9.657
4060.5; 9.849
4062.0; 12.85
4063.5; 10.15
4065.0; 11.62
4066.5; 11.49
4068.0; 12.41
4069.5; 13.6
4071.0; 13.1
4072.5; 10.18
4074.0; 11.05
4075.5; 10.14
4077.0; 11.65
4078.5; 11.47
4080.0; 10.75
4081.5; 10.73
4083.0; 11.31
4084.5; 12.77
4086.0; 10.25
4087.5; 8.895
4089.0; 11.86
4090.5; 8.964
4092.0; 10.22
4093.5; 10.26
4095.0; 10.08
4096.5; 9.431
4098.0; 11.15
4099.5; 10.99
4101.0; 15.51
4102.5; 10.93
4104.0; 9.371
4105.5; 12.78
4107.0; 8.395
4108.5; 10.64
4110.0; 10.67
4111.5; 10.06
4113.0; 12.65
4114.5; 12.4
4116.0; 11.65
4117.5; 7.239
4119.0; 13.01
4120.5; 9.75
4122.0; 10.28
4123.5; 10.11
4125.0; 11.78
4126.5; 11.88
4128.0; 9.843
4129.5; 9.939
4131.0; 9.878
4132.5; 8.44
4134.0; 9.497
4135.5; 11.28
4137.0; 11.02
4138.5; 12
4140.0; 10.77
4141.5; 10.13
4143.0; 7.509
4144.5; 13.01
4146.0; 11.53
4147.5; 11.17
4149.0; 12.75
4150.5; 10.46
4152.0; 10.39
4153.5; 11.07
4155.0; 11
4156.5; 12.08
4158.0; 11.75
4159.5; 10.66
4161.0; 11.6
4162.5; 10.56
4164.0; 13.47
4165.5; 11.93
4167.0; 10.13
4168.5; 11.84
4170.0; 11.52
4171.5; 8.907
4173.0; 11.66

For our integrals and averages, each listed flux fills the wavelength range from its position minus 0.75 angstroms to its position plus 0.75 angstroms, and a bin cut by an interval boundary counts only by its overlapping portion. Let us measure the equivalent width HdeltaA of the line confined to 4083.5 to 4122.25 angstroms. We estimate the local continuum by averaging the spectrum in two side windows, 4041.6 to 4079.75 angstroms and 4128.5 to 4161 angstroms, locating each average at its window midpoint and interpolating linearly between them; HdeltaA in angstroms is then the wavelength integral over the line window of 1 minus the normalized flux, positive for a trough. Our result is 1.3 angstroms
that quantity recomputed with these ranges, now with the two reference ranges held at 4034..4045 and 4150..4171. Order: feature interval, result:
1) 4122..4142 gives 1.42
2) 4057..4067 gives 0.31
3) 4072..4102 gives 1.13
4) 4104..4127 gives 0.98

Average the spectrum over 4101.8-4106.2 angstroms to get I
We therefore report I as 11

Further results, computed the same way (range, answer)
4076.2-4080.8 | 11.3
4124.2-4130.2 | 10.9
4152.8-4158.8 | 11.5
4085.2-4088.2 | 9.64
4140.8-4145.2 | 10.2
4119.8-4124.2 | 10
